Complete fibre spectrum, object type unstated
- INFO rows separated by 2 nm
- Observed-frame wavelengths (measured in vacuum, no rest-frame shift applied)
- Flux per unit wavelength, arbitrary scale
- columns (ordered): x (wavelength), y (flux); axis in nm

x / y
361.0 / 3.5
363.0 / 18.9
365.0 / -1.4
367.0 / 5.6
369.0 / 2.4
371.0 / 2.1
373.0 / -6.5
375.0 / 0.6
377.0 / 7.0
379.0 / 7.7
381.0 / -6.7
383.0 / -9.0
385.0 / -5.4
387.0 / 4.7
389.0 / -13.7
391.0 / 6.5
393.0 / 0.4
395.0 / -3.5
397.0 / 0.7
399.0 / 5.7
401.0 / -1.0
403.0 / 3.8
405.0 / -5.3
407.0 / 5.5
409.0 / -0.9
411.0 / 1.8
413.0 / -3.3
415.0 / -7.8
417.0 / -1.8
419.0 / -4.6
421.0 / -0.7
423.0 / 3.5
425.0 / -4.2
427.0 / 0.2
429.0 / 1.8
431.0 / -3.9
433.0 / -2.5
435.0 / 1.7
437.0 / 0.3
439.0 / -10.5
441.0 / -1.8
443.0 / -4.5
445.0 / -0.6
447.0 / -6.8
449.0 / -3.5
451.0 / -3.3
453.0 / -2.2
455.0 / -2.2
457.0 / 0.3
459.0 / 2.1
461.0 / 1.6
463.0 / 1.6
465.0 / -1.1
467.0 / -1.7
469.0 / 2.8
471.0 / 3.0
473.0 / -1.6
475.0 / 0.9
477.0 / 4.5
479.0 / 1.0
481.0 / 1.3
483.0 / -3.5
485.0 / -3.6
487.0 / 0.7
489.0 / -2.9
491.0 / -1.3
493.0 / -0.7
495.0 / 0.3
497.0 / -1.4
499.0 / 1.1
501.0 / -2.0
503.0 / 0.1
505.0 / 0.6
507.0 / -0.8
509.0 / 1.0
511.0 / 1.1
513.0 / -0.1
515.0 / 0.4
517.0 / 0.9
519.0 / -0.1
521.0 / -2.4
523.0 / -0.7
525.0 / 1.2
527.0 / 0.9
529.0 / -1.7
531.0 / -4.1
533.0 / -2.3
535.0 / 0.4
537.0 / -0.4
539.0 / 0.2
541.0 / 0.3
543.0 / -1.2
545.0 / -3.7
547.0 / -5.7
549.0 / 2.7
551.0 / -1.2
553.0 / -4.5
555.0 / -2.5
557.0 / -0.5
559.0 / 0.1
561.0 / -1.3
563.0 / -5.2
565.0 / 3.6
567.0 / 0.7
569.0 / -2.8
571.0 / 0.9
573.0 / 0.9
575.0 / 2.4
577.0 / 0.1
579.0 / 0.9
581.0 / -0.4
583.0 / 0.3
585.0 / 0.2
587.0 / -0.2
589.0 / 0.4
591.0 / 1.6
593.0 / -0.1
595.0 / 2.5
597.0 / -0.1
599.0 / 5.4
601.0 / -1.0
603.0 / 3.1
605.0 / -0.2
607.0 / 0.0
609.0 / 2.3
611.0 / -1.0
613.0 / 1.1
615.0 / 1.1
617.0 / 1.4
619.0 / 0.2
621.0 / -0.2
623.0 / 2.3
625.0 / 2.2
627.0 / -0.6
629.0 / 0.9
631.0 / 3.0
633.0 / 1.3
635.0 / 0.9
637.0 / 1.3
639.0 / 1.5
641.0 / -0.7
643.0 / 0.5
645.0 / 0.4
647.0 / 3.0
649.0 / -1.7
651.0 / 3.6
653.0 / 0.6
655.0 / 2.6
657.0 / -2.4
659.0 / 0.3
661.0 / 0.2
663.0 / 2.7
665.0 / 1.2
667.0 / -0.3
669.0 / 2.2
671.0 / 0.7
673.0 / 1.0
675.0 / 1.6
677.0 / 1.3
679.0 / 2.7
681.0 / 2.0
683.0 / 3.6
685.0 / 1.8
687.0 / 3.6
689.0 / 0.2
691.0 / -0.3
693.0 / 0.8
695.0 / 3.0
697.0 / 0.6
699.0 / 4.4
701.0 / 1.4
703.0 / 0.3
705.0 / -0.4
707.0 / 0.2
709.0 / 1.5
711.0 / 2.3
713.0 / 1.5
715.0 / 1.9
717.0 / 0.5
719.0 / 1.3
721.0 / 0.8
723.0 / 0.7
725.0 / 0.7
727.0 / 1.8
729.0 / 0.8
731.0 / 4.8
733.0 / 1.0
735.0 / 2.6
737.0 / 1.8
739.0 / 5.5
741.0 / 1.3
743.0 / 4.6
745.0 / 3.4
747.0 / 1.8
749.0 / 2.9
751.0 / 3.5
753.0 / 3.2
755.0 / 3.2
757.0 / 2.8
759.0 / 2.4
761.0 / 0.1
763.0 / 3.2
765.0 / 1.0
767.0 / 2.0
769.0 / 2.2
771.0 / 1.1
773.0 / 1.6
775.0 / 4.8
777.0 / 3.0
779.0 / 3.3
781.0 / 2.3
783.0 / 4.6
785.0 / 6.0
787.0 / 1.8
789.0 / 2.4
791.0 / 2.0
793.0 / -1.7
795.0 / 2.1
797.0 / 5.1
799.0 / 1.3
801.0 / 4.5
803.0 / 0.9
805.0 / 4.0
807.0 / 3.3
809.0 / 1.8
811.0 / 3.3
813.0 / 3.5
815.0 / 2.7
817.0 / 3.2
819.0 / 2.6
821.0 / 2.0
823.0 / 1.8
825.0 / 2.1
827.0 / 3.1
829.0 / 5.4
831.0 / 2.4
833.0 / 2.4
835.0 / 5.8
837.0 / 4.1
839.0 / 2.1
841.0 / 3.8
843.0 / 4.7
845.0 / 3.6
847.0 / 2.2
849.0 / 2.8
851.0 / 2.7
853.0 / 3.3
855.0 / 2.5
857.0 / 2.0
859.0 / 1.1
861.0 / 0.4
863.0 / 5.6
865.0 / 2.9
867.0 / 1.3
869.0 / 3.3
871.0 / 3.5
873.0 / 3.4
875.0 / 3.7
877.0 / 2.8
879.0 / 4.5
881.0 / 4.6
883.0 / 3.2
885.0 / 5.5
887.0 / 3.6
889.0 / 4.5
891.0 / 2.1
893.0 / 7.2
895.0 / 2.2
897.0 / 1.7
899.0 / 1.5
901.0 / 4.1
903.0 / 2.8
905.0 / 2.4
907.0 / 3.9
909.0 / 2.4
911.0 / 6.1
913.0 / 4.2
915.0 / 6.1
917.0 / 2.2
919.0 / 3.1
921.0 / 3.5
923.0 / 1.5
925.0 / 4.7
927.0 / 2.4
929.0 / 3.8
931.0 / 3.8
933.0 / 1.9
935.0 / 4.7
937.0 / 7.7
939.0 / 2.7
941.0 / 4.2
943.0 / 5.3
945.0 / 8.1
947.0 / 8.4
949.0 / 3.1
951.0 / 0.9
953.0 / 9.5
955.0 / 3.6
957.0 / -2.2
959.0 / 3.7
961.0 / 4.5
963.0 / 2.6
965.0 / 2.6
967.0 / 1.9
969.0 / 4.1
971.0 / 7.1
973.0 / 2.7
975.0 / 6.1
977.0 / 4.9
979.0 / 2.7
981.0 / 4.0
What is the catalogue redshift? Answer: 0.20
